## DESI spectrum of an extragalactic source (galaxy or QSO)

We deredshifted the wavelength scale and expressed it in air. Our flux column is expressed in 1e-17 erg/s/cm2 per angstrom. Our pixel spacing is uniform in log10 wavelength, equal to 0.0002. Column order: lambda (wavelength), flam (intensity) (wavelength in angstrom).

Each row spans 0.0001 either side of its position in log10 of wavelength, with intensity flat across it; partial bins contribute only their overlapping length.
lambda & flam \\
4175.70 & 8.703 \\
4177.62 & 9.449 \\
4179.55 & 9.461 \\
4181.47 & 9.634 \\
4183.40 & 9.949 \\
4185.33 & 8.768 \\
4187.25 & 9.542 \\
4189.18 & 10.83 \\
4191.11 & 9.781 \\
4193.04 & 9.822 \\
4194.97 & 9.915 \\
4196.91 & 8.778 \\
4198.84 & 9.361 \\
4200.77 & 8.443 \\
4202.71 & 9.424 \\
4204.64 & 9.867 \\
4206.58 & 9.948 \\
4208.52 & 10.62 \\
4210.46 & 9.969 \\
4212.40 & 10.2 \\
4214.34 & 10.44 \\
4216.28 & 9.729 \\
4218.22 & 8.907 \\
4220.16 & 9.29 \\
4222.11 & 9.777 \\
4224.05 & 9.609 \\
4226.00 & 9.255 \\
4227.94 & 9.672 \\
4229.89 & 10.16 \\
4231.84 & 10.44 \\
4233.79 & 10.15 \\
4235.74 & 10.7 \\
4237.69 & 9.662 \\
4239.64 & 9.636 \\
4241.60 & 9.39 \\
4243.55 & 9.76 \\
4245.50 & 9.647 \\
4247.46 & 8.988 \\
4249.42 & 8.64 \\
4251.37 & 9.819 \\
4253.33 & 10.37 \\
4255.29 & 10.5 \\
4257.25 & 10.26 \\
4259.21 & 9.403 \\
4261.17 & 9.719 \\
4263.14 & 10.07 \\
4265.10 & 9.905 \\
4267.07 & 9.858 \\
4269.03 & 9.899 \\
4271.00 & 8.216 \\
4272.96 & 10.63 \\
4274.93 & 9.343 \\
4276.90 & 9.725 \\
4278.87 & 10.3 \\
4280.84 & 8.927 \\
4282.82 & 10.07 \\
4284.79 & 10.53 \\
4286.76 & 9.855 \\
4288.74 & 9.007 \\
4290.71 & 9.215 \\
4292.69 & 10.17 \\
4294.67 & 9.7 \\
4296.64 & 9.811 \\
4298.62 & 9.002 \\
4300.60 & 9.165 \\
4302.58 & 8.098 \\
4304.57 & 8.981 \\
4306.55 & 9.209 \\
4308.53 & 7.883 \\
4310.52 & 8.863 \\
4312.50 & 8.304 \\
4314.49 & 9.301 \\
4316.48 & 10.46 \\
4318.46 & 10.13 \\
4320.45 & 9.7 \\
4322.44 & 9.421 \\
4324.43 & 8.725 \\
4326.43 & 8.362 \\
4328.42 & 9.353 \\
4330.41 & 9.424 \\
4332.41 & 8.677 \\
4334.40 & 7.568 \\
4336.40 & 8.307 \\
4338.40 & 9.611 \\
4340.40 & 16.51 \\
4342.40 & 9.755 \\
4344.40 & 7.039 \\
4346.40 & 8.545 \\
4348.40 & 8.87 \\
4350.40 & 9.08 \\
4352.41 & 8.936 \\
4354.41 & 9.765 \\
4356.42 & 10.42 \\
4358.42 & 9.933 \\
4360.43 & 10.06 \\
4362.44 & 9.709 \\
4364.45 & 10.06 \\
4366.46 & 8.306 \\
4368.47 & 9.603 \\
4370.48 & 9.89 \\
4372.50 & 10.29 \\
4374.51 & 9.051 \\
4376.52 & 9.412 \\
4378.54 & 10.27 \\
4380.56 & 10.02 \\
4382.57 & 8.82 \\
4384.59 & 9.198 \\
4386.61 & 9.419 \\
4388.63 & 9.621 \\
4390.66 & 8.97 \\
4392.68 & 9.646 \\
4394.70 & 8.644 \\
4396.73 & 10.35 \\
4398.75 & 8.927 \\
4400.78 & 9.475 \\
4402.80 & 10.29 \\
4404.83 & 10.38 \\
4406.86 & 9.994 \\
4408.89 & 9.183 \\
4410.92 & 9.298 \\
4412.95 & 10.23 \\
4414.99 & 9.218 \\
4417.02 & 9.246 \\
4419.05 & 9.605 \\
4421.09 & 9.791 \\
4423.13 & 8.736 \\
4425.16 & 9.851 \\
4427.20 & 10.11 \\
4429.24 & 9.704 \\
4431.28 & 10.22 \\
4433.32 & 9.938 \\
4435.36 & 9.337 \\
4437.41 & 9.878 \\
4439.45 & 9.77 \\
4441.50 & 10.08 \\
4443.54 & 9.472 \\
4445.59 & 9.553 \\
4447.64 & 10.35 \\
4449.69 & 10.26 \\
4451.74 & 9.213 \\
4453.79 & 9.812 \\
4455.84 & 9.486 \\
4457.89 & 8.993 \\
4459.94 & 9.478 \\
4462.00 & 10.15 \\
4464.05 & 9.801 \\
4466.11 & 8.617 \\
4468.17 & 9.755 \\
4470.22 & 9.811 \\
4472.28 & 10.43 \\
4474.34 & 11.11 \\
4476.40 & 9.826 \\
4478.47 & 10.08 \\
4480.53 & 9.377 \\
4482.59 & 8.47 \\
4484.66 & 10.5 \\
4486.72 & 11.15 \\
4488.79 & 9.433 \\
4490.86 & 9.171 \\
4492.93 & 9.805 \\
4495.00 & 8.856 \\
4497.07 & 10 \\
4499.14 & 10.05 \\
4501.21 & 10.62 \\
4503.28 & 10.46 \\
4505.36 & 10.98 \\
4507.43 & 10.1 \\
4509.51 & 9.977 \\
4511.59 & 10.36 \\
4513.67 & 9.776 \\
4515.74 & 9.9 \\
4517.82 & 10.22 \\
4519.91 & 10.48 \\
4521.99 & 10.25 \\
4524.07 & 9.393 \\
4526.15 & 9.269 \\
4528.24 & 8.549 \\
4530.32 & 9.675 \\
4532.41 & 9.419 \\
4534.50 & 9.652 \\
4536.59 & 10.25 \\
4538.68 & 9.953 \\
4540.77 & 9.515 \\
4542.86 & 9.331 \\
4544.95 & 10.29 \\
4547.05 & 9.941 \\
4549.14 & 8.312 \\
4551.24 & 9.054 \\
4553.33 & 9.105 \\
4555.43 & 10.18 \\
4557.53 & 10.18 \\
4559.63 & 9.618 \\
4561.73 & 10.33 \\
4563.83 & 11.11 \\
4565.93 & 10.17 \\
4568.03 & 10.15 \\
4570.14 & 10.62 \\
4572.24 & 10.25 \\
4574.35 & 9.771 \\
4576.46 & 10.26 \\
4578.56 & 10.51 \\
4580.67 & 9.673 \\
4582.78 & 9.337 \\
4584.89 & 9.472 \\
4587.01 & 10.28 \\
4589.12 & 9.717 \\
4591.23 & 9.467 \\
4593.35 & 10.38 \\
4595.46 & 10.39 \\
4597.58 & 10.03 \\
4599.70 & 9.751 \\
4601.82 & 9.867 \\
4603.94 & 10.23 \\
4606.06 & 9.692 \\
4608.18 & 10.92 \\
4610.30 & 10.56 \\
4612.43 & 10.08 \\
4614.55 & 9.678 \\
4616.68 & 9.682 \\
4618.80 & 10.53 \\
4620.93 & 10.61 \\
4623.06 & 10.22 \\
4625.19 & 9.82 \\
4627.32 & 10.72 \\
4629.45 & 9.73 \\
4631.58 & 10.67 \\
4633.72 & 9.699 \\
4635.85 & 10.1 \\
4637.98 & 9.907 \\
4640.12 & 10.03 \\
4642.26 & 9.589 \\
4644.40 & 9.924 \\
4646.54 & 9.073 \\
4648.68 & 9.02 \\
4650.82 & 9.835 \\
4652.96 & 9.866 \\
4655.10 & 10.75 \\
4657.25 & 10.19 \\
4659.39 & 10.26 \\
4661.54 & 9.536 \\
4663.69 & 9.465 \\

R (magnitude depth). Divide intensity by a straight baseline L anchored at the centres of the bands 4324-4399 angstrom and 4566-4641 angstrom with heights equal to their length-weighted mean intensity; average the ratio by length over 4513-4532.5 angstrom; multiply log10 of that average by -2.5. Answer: 0.02 mag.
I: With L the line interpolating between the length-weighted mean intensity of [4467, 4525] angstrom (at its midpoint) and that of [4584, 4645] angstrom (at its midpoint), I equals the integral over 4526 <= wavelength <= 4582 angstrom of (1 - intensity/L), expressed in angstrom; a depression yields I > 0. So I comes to 1.2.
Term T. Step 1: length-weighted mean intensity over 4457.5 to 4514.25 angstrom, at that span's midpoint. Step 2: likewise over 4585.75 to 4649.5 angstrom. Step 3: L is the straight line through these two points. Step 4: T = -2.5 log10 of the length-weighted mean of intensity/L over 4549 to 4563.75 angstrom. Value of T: 0.027 mag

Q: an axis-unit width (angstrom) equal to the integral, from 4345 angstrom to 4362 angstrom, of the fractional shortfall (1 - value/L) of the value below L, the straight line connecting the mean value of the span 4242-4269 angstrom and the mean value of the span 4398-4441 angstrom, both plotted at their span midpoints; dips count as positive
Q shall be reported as 0.5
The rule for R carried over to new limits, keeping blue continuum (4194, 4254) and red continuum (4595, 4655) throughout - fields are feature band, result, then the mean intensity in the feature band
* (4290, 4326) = 0.06 mag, 9.22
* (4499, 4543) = 0.00 mag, 9.93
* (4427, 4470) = 0.02 mag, 9.71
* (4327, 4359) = 0.04 mag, 9.47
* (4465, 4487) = 0.00 mag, 9.88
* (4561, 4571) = -0.05 mag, 10.5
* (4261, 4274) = 0.00 mag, 9.76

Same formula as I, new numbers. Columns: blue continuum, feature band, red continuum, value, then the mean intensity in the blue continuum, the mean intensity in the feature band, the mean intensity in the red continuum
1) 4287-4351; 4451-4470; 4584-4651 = 0.2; 9.27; 9.5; 9.99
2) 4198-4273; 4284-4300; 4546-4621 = 0.2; 9.74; 9.64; 9.99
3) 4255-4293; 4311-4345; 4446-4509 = 1.1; 9.76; 9.47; 9.87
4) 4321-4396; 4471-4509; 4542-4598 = -1.1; 9.44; 10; 9.92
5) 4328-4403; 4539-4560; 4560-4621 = 0.9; 9.52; 9.56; 10.1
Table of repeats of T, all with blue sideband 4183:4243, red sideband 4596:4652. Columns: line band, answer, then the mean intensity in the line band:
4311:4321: 0.03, 9.54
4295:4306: 0.08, 9.06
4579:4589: 0.03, 9.74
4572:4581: -0.02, 10.1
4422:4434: 0.01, 9.76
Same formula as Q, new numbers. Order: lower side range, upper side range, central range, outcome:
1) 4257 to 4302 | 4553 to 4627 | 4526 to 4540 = 0.6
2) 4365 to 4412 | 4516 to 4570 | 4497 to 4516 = -1.0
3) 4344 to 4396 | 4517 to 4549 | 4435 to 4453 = -0.5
